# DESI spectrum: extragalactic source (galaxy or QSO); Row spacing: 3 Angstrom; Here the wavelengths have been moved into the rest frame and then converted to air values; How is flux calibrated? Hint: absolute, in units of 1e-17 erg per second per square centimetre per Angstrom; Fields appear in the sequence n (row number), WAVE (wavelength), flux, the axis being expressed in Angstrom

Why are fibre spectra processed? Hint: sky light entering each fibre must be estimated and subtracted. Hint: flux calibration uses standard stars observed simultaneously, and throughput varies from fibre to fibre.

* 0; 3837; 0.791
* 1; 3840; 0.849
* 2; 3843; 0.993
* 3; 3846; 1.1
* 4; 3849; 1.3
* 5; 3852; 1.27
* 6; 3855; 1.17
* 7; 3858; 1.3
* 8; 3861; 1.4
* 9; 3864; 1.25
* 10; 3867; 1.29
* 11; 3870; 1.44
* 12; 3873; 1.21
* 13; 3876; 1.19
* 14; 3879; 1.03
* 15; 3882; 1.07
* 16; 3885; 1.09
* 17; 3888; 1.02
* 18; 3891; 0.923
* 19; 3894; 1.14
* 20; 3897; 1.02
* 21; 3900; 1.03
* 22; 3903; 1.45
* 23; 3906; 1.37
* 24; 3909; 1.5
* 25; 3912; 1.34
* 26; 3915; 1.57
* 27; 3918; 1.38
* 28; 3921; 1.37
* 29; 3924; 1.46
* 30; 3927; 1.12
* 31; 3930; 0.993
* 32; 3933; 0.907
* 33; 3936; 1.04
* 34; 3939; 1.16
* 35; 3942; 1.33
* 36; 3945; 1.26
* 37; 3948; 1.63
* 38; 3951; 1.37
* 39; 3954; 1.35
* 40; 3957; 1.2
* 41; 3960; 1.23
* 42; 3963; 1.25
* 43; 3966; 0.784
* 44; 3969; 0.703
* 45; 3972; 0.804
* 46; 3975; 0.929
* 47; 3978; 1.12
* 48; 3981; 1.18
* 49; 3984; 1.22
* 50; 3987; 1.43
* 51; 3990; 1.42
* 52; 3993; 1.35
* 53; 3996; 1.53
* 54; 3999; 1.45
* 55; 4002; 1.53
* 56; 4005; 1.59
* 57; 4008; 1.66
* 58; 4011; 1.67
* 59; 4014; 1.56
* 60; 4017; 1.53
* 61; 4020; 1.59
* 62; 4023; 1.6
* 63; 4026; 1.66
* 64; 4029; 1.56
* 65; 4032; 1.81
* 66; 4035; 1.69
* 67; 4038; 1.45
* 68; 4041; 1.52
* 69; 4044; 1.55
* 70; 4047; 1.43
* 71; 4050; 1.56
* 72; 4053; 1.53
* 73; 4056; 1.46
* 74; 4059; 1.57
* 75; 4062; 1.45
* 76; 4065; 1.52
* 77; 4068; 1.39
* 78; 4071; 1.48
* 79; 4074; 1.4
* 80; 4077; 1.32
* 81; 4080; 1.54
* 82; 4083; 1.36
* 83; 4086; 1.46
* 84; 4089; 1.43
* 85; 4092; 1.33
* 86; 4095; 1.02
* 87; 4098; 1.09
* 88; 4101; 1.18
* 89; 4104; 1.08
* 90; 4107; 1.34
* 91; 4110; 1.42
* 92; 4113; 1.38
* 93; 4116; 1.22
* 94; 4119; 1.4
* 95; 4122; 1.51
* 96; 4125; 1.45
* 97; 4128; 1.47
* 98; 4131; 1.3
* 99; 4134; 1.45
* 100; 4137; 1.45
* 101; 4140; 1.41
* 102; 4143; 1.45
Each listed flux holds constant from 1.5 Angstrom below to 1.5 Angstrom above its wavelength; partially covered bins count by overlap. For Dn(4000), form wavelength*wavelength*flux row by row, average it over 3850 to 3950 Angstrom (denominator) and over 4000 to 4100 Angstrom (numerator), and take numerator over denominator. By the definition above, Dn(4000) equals 1.3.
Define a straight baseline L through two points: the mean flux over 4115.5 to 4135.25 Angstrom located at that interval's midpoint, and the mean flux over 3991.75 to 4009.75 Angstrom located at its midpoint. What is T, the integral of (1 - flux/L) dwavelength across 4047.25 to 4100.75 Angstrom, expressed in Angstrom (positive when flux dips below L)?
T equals 2.01 Angstrom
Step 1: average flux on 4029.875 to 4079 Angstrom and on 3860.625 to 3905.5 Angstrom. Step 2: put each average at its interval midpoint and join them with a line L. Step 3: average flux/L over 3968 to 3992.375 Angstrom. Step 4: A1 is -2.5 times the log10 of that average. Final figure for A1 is 0.22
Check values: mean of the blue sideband 1.17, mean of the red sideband 1.51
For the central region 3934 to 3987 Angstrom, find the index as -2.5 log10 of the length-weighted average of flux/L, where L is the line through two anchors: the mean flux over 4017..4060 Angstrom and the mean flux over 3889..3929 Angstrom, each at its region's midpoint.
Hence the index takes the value 0.20 mag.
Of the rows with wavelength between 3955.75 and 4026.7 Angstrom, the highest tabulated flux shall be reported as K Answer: 1.67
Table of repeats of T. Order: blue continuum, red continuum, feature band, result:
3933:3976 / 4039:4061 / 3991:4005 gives -1.8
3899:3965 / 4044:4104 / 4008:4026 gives -3.4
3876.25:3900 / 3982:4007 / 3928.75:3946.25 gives 1.7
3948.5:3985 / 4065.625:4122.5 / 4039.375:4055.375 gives -3.4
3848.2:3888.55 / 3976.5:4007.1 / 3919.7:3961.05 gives 2.3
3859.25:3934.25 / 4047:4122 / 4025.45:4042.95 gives -3.6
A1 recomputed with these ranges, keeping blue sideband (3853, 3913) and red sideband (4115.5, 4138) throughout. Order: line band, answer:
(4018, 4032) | -0.22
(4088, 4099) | 0.14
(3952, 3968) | 0.11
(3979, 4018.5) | -0.12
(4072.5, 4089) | -0.03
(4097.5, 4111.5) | 0.14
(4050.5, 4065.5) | -0.12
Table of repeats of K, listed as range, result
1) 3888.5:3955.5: 1.63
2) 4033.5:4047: 1.69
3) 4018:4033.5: 1.81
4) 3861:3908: 1.45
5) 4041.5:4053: 1.56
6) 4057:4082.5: 1.57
